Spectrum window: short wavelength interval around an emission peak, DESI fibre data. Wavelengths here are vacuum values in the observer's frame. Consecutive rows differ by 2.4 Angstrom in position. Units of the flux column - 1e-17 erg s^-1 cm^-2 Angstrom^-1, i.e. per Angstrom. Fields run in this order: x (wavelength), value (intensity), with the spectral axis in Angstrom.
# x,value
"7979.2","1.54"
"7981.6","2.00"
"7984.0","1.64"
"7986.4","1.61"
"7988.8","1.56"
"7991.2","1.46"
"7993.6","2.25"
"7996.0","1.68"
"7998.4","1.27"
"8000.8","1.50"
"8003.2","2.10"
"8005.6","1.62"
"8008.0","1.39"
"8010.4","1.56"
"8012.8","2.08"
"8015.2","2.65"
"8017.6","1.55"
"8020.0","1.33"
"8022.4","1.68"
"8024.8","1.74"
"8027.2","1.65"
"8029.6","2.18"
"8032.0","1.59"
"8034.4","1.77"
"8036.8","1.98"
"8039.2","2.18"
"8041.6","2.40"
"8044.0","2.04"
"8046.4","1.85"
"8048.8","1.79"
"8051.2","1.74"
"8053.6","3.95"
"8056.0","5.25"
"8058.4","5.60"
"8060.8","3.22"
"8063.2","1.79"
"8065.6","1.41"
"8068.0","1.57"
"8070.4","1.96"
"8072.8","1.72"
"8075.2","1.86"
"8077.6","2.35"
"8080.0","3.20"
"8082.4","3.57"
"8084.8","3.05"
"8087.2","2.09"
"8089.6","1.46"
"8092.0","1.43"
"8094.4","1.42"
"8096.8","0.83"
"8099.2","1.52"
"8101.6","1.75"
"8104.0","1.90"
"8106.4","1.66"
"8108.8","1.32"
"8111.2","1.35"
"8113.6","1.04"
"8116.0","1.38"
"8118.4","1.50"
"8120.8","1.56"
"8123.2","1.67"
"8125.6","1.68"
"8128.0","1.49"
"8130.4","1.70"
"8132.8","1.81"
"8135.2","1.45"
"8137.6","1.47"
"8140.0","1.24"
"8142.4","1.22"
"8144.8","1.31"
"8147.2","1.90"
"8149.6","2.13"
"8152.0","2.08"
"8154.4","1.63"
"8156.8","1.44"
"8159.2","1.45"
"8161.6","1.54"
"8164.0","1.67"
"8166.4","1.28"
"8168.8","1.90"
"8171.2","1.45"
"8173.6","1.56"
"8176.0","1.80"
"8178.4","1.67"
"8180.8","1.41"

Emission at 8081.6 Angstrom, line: [N II]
